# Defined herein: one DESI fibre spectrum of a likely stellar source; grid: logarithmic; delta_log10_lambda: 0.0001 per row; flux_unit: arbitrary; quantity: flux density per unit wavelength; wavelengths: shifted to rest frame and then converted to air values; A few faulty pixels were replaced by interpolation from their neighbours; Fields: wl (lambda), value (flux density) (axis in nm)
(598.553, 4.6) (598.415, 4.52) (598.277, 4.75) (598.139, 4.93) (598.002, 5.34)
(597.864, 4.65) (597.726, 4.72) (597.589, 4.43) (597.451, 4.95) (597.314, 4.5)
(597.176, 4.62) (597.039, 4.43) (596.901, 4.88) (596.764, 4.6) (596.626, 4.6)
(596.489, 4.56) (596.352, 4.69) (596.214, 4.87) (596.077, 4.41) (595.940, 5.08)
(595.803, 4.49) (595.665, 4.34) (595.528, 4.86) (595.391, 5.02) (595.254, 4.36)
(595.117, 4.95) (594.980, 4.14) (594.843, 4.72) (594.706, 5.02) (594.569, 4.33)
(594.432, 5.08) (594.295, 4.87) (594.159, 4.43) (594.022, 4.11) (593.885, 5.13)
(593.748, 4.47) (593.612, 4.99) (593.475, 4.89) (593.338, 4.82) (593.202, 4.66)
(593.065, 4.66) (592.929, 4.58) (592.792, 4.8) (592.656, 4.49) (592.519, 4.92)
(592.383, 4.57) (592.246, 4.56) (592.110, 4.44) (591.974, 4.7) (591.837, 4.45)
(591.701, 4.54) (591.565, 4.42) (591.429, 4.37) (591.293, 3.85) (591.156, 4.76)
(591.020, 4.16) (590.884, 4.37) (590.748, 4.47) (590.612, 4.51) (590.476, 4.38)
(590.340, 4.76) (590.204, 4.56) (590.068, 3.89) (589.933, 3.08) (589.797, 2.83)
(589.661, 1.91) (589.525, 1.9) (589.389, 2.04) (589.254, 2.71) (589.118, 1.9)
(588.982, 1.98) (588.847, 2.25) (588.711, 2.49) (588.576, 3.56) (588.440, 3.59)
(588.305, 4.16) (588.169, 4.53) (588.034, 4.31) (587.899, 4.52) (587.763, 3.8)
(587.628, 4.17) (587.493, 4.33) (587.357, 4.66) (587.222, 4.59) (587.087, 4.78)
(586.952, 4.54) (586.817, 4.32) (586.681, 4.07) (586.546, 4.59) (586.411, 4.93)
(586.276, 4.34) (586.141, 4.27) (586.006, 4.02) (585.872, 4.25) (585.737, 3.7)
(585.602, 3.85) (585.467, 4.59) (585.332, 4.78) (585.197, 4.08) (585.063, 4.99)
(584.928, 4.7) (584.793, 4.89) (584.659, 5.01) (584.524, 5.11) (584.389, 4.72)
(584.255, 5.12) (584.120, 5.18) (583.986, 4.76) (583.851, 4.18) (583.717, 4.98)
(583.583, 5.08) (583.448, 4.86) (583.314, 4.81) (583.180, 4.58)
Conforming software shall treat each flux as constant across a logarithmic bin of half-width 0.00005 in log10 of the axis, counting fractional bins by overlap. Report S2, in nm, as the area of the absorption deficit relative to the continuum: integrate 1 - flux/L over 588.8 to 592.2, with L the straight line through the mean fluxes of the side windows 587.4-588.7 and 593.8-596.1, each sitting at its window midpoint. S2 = 0.49 nm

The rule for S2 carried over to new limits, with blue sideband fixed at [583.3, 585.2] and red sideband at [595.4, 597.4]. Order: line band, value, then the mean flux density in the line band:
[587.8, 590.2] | 0.85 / 3.09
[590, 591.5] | 0.12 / 4.37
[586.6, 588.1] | 0.13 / 4.37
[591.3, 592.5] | 0.06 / 4.49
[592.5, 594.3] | 0.01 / 4.69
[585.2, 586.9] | 0.18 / 4.3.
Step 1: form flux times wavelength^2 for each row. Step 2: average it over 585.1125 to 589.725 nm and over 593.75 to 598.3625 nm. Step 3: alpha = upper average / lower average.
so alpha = 1.28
